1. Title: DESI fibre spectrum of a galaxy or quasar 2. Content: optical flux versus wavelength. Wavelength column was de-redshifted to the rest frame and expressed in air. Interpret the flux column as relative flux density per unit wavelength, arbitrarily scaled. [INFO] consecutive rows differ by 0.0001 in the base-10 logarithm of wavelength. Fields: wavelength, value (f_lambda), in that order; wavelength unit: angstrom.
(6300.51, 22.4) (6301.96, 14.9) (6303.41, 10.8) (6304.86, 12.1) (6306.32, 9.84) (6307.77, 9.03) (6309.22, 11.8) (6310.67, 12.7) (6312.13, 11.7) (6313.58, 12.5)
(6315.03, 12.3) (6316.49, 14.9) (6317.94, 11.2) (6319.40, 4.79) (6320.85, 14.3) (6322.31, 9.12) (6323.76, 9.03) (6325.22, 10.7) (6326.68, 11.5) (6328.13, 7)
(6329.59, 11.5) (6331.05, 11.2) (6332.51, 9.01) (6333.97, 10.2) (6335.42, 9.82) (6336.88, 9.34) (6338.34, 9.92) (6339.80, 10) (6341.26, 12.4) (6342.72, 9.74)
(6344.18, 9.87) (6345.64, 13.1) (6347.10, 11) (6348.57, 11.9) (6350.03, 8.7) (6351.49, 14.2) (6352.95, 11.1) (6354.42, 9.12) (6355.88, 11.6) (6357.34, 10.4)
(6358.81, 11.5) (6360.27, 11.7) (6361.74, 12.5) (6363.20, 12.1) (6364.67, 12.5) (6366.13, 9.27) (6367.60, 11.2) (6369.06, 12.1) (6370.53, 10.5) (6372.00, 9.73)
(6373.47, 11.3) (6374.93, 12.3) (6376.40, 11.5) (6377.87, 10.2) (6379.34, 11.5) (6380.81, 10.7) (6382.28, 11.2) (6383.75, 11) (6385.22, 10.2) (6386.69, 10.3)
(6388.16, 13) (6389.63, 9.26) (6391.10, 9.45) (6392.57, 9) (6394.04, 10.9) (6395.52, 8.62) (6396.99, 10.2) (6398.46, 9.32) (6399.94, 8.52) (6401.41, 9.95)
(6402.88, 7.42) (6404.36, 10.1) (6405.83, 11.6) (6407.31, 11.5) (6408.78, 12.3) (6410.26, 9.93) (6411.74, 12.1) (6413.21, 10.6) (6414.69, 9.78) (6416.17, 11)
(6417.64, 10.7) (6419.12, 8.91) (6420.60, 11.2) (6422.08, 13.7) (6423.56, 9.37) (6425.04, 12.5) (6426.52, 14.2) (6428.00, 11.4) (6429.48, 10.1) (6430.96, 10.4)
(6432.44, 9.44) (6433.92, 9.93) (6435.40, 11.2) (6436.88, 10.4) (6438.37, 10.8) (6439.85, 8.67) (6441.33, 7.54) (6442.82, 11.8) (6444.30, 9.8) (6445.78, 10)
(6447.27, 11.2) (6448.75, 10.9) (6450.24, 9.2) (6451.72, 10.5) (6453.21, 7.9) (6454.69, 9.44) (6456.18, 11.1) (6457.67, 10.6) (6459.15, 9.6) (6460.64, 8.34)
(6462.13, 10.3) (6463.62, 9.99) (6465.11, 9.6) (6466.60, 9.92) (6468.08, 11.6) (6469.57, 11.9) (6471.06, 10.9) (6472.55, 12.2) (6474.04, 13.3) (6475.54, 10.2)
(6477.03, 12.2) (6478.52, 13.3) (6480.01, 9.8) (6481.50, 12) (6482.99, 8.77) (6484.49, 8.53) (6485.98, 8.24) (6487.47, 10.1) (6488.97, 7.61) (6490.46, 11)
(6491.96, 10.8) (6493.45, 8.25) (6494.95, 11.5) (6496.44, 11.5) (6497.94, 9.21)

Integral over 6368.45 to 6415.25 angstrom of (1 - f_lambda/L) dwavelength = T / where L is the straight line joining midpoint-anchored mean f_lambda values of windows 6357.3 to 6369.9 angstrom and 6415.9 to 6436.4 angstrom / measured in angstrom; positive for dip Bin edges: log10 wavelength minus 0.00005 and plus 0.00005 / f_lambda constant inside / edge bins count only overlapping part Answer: 3.27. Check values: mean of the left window 11.5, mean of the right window 11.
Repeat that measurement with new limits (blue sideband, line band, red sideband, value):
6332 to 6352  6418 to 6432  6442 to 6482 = -0.81 angstrom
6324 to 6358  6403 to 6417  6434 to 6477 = -0.54 angstrom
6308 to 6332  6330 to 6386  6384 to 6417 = -1.72 angstrom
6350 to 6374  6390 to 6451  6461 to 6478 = 4.16 angstrom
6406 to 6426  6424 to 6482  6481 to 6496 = -1.42 angstrom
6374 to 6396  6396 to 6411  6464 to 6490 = 0.80 angstrom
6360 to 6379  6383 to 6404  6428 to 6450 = 2.14 angstrom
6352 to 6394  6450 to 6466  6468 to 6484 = 2.30 angstrom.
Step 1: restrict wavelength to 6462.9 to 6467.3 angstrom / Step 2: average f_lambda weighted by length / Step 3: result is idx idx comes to 9.83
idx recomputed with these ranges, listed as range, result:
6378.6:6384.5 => 11.1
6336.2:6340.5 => 9.75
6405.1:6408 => 11.5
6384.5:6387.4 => 10.3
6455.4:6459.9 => 10.4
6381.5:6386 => 10.8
